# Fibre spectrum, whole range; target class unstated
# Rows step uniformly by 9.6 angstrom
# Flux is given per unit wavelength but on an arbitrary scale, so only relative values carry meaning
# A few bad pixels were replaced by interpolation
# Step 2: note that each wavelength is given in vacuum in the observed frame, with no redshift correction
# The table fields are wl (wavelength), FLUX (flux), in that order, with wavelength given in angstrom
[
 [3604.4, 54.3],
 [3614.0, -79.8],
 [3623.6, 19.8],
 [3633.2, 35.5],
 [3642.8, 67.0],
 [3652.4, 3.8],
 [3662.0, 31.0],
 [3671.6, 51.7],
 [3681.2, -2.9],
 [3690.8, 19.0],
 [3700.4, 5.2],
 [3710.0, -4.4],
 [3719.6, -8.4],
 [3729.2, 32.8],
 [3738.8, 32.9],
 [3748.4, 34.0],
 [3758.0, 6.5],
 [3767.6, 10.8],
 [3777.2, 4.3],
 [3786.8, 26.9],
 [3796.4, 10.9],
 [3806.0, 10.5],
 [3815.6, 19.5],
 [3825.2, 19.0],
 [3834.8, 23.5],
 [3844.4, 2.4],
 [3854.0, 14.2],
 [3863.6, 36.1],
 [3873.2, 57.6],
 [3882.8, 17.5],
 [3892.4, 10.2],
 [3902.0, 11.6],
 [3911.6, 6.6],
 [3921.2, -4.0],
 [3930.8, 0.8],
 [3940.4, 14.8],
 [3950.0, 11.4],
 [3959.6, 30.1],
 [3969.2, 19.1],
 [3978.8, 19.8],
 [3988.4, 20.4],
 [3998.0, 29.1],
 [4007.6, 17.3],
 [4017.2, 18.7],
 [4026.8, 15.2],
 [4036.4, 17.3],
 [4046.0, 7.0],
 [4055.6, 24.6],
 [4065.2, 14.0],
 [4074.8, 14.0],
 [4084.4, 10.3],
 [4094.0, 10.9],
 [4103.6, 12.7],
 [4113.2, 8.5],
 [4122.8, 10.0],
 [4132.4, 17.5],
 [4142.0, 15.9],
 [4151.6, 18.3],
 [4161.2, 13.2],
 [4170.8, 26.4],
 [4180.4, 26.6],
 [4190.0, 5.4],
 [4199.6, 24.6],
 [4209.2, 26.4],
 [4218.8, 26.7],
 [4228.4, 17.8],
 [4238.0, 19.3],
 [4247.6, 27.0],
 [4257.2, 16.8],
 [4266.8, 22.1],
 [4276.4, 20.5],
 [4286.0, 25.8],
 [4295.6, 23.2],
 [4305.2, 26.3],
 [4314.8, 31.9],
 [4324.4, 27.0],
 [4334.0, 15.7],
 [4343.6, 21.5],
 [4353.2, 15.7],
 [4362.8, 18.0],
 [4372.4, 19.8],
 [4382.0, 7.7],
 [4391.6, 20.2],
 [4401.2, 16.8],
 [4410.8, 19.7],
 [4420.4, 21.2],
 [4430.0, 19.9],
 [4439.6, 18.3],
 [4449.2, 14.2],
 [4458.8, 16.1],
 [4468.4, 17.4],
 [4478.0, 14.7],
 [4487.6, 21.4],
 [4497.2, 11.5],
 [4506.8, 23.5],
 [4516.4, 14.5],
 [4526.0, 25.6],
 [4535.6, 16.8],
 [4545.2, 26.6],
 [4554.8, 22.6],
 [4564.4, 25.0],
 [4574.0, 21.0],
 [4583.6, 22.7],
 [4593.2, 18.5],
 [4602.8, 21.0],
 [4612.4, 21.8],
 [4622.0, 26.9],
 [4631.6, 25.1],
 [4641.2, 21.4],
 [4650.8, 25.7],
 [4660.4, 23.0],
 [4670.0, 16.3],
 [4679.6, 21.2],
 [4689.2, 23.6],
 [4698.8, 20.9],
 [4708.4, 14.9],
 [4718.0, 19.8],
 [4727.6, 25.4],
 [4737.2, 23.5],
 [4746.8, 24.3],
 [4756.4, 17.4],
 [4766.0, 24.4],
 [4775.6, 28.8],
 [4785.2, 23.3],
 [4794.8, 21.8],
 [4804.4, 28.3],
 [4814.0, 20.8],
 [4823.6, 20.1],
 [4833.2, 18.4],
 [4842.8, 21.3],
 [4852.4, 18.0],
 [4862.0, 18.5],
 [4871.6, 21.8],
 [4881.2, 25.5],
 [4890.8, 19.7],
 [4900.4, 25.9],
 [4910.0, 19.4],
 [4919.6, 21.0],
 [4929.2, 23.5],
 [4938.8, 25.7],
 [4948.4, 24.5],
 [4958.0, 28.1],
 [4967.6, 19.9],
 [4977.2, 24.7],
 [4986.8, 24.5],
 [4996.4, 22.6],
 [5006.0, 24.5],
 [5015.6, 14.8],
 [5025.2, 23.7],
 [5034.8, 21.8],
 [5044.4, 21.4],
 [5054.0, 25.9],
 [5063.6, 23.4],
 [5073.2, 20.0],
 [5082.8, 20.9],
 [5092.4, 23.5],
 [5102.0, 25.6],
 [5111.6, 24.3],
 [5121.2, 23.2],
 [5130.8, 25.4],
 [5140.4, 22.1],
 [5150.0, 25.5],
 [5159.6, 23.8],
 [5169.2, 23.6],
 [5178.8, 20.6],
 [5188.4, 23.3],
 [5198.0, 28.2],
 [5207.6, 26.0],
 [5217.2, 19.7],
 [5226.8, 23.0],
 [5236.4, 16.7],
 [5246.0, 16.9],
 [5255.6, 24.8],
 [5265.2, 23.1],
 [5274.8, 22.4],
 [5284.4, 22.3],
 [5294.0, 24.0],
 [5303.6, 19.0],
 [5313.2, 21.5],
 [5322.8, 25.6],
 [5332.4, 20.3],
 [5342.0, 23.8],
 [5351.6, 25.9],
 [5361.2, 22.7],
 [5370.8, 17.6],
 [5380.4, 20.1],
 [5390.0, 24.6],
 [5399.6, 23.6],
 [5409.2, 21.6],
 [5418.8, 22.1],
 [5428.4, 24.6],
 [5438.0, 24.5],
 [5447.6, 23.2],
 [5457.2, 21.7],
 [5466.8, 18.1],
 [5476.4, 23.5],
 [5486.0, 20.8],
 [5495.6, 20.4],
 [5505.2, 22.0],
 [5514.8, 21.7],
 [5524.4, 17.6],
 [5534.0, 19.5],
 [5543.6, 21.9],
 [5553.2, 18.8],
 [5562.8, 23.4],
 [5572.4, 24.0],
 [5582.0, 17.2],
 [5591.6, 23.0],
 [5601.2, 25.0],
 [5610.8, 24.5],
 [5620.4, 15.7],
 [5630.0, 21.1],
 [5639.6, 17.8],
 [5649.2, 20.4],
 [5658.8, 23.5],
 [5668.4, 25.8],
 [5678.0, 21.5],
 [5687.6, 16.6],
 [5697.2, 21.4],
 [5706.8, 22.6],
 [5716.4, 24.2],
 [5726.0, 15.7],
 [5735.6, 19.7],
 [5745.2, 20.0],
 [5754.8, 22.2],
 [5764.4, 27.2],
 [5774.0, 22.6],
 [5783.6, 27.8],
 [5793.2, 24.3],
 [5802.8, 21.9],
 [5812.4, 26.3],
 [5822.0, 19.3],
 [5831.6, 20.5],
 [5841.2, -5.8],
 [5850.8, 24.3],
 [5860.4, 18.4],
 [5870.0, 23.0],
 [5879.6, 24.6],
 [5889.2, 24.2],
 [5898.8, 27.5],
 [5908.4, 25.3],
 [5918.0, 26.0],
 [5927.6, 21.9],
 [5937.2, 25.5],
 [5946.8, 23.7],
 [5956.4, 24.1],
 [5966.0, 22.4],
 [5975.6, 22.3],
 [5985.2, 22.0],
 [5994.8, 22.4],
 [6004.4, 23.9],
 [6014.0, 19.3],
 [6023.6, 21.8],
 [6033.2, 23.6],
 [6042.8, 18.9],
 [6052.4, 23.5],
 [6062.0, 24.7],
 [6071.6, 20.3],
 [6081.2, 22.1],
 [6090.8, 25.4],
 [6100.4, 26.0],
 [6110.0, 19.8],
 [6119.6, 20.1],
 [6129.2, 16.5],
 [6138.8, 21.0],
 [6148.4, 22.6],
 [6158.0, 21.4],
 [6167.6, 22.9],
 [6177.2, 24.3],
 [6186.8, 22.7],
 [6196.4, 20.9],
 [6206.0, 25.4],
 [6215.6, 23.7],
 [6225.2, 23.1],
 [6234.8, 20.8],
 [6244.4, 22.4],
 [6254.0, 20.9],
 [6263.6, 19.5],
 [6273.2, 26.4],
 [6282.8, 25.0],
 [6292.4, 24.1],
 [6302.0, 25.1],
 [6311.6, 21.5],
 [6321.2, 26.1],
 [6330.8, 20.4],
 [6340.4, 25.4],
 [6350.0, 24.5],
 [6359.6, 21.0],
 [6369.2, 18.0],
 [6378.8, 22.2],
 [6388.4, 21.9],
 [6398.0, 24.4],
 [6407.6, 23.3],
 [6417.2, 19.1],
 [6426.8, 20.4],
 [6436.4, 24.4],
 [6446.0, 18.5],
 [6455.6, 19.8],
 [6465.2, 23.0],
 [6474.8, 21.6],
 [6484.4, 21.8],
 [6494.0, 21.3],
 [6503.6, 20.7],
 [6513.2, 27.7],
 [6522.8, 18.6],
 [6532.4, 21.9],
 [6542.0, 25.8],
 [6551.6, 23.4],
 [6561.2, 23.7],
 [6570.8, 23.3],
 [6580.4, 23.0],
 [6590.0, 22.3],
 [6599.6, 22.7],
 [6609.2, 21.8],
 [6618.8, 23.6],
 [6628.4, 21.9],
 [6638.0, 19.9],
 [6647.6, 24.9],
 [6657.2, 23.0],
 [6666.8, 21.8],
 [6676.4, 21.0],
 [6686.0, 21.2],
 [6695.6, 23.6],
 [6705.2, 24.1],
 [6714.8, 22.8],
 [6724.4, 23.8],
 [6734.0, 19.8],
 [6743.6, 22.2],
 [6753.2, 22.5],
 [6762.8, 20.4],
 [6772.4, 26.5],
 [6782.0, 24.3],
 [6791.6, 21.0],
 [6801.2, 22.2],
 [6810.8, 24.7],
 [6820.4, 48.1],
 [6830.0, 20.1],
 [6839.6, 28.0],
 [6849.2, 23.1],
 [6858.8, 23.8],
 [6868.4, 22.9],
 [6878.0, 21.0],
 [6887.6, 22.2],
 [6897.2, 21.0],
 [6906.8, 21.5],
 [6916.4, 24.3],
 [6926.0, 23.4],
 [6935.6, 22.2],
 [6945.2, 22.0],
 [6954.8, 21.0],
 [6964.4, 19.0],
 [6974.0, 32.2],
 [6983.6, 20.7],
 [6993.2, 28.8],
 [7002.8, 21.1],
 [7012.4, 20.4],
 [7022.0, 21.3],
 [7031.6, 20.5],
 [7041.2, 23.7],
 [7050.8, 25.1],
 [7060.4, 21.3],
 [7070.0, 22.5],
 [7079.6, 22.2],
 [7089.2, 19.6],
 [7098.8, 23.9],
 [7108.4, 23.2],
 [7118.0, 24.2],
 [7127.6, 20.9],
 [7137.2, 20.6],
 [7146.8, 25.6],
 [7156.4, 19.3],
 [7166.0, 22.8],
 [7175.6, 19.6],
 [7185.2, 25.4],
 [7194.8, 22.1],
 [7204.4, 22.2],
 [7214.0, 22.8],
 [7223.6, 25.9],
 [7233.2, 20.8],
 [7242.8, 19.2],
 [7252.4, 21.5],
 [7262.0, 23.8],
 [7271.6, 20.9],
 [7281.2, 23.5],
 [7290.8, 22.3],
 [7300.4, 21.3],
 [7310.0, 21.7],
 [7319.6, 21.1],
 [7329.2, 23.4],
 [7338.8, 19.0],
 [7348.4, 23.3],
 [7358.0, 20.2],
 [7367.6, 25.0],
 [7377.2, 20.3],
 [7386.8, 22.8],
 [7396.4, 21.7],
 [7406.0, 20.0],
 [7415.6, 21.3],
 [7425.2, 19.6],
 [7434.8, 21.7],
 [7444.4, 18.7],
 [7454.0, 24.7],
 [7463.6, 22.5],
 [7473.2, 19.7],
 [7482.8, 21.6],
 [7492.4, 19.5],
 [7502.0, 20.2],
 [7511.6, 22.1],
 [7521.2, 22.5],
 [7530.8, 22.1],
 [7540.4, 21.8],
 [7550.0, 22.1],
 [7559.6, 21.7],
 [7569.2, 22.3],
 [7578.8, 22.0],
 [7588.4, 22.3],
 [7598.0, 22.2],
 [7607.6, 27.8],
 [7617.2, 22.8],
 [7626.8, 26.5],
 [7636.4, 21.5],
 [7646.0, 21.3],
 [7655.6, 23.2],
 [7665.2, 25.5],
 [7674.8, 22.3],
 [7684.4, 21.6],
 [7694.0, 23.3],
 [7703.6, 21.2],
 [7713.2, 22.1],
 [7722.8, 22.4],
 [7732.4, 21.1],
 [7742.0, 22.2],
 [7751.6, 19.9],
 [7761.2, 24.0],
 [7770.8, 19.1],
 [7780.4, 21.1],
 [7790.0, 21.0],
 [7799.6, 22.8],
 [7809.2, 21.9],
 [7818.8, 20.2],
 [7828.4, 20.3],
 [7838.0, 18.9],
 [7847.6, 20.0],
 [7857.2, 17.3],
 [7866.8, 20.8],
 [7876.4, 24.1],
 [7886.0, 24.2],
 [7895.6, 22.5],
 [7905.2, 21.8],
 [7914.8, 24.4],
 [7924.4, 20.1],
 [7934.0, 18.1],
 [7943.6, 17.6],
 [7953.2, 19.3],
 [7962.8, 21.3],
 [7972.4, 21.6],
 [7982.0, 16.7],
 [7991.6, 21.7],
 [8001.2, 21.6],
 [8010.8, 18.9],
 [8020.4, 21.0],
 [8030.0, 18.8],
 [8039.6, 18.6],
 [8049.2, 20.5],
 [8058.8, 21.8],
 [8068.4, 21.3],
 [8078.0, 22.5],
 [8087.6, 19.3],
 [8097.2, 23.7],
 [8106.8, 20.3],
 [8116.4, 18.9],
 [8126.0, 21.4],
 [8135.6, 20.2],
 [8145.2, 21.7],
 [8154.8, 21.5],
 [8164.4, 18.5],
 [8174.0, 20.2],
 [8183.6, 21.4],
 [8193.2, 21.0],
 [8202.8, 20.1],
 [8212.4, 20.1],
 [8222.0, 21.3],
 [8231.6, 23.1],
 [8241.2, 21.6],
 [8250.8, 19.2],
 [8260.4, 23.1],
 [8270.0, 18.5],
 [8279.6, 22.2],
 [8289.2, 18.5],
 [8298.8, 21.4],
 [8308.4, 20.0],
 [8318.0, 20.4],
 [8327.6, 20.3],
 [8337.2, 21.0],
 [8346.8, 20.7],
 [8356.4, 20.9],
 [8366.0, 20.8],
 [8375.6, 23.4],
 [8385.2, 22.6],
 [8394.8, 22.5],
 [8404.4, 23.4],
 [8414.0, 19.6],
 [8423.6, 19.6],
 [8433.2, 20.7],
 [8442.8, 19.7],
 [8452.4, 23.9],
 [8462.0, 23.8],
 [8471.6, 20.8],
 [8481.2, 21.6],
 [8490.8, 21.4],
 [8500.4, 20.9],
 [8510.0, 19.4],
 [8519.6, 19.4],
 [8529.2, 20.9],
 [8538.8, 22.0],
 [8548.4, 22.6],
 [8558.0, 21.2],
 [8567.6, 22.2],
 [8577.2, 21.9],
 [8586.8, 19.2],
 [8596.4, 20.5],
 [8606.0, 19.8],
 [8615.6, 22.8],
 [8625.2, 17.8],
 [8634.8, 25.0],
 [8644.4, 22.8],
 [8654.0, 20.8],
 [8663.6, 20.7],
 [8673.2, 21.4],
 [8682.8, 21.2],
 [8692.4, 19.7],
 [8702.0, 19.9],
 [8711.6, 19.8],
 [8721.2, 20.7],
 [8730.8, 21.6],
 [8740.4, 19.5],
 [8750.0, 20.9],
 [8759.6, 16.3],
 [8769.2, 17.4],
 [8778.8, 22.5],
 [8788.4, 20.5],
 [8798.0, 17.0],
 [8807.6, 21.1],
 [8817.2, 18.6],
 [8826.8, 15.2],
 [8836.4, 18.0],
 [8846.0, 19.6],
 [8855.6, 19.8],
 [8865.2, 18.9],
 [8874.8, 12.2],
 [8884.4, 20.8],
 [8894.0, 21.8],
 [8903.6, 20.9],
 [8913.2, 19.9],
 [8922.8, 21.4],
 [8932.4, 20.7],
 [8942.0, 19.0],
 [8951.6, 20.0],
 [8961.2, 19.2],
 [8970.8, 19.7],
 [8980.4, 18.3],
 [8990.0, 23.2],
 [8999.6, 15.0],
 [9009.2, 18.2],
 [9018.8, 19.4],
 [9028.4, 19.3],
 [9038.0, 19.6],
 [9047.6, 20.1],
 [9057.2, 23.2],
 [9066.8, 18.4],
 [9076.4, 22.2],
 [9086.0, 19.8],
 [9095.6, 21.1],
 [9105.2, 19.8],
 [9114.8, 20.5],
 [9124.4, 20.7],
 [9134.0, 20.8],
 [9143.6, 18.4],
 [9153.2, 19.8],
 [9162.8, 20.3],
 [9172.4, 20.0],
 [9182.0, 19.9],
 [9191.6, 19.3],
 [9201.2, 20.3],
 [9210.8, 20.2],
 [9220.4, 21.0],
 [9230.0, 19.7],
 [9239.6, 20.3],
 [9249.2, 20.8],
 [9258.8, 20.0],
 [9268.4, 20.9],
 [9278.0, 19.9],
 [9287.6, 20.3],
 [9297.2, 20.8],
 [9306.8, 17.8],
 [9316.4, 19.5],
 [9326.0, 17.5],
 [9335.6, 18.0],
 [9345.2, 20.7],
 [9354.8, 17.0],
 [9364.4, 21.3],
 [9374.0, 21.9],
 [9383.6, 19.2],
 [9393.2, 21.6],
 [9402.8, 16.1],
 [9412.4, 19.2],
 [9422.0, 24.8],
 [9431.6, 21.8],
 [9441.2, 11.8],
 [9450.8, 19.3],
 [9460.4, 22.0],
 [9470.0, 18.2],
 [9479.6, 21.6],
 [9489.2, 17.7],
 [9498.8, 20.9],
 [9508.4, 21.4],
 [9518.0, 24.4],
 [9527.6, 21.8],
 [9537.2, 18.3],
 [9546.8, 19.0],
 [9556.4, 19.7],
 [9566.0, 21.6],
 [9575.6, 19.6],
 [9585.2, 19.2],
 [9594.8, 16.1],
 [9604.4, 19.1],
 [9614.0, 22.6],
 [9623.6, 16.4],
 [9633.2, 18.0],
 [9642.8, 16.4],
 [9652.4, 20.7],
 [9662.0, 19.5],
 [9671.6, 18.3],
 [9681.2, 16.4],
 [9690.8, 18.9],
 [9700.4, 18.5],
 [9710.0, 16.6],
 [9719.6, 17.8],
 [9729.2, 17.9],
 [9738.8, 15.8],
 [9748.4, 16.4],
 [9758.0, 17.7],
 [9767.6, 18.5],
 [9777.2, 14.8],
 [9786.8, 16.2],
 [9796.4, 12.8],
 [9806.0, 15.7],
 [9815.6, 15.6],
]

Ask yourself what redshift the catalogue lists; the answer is 0.039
